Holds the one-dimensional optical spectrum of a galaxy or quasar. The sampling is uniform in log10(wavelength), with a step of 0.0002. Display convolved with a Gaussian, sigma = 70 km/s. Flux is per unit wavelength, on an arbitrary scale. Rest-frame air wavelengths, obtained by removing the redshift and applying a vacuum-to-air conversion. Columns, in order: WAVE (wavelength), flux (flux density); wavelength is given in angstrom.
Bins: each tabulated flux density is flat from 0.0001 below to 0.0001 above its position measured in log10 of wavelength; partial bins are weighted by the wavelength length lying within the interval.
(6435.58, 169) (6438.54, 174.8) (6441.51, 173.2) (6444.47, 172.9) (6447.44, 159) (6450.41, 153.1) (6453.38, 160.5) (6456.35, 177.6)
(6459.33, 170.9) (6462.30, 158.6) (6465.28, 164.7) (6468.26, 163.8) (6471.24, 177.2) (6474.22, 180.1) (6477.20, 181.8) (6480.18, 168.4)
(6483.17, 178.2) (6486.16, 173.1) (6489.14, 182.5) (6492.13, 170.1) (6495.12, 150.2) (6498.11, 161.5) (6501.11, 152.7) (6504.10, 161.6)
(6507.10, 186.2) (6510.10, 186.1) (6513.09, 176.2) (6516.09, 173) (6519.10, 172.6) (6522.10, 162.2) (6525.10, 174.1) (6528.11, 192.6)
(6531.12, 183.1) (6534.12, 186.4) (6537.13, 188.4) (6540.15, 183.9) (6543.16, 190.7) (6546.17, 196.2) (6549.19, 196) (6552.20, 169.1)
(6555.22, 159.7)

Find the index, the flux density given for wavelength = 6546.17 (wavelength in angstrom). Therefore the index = 196.2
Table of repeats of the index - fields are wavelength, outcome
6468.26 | 163.8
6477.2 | 181.8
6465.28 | 164.7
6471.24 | 177.2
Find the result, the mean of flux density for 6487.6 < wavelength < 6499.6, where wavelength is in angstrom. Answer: 166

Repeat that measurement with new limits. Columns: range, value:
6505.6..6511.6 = 186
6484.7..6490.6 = 178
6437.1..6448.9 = 170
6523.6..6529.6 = 183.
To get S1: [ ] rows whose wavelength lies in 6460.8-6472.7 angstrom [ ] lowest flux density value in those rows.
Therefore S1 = 158.6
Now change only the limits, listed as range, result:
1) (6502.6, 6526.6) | 161.6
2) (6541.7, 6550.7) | 190.7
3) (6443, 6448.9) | 159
